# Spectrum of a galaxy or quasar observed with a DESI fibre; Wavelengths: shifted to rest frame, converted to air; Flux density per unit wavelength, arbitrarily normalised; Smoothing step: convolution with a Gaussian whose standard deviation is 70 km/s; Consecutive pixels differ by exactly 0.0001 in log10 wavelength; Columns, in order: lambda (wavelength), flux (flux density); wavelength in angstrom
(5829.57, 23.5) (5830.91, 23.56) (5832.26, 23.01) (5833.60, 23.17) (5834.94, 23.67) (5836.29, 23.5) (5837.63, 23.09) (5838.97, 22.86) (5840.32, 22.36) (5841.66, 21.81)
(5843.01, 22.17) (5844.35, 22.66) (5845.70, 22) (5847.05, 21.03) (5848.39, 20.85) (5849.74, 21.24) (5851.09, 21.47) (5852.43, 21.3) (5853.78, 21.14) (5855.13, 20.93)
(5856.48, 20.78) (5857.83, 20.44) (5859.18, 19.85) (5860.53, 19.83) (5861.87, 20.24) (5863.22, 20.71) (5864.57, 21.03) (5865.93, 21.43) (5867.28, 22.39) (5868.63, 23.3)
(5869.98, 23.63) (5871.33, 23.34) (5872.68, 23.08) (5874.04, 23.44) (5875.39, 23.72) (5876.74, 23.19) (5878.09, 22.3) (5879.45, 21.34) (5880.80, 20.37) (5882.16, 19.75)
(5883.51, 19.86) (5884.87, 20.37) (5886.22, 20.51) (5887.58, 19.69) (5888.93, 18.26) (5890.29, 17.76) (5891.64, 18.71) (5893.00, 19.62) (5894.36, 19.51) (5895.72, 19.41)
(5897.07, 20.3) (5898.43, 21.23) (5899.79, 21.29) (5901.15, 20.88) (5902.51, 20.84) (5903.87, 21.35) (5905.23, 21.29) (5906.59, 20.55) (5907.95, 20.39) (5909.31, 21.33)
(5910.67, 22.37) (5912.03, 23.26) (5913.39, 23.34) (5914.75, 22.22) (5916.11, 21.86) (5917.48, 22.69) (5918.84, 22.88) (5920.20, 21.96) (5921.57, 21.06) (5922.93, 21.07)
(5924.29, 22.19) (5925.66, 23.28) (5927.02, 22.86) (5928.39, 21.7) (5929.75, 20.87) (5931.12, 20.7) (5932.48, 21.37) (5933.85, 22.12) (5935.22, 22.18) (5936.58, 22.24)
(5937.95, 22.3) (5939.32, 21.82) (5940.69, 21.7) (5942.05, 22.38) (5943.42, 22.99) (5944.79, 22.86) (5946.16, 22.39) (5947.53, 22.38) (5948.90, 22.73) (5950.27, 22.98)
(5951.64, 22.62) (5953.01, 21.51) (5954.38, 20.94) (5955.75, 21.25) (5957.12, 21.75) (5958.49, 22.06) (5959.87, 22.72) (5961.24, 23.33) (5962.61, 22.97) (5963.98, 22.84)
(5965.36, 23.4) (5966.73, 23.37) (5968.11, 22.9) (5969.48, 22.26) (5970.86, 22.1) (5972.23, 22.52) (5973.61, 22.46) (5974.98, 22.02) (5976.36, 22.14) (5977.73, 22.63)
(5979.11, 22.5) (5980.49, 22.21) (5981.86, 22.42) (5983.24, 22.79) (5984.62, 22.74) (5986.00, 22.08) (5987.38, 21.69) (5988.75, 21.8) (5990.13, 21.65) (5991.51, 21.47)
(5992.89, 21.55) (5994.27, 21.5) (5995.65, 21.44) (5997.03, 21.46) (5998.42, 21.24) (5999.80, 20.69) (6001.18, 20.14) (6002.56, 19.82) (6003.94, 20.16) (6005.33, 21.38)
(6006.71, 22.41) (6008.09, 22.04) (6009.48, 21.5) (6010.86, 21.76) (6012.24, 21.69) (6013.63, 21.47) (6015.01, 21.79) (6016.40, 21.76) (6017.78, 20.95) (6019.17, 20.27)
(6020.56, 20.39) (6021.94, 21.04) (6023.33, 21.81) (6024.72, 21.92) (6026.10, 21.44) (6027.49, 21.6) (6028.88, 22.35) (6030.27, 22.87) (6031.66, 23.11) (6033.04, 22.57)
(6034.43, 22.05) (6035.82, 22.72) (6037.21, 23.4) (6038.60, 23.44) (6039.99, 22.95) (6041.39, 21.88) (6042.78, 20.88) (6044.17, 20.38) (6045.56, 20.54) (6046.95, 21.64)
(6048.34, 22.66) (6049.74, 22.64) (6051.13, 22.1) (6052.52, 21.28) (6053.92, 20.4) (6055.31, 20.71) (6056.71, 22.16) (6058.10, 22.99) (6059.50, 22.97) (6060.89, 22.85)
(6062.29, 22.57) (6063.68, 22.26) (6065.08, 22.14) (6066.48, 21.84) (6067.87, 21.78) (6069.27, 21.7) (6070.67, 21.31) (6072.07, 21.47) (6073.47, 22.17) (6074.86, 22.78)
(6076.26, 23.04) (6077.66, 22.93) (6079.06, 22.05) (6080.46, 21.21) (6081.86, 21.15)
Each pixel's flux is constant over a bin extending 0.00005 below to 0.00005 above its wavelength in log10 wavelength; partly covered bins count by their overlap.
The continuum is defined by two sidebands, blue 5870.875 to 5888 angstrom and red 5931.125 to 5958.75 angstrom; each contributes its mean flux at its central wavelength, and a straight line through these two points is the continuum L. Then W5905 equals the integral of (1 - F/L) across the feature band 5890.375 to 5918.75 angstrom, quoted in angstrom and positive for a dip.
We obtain 0.9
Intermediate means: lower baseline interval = 21.6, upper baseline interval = 22.1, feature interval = 21.1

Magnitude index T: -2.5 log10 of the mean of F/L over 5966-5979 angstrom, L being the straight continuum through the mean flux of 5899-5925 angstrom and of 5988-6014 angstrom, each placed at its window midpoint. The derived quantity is -0.05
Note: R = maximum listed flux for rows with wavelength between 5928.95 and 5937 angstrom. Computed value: 22.24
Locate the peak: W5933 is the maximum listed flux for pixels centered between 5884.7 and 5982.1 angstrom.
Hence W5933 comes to 23.4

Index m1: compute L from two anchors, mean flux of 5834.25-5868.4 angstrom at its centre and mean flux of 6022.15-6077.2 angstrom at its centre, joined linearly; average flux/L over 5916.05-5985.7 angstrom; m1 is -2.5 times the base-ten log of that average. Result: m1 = -0.02 mag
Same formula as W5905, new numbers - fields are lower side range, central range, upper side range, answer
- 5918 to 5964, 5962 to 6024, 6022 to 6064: 0.9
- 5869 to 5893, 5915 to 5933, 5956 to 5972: 0.0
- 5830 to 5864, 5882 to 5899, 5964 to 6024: 1.7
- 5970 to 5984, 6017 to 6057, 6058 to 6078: 0.9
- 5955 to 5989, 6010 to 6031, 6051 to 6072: 0.6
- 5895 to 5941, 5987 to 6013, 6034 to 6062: 0.7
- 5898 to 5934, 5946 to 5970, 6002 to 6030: -1.0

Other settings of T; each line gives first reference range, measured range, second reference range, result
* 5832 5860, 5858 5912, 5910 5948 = 0.05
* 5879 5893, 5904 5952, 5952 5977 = -0.05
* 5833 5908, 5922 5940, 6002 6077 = -0.02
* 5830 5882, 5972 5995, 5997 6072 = -0.02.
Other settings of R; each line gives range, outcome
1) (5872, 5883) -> 23.72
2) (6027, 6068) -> 23.44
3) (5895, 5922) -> 23.34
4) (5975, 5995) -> 22.79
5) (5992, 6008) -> 22.41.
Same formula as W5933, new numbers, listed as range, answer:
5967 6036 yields 23.11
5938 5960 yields 22.99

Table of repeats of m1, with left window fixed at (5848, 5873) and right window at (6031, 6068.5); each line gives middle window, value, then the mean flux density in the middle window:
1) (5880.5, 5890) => 0.09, 19.7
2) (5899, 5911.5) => 0.02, 21.2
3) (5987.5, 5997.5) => 0.02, 21.6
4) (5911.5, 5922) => -0.04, 22.4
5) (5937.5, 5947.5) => -0.03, 22.3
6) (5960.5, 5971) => -0.06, 22.9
